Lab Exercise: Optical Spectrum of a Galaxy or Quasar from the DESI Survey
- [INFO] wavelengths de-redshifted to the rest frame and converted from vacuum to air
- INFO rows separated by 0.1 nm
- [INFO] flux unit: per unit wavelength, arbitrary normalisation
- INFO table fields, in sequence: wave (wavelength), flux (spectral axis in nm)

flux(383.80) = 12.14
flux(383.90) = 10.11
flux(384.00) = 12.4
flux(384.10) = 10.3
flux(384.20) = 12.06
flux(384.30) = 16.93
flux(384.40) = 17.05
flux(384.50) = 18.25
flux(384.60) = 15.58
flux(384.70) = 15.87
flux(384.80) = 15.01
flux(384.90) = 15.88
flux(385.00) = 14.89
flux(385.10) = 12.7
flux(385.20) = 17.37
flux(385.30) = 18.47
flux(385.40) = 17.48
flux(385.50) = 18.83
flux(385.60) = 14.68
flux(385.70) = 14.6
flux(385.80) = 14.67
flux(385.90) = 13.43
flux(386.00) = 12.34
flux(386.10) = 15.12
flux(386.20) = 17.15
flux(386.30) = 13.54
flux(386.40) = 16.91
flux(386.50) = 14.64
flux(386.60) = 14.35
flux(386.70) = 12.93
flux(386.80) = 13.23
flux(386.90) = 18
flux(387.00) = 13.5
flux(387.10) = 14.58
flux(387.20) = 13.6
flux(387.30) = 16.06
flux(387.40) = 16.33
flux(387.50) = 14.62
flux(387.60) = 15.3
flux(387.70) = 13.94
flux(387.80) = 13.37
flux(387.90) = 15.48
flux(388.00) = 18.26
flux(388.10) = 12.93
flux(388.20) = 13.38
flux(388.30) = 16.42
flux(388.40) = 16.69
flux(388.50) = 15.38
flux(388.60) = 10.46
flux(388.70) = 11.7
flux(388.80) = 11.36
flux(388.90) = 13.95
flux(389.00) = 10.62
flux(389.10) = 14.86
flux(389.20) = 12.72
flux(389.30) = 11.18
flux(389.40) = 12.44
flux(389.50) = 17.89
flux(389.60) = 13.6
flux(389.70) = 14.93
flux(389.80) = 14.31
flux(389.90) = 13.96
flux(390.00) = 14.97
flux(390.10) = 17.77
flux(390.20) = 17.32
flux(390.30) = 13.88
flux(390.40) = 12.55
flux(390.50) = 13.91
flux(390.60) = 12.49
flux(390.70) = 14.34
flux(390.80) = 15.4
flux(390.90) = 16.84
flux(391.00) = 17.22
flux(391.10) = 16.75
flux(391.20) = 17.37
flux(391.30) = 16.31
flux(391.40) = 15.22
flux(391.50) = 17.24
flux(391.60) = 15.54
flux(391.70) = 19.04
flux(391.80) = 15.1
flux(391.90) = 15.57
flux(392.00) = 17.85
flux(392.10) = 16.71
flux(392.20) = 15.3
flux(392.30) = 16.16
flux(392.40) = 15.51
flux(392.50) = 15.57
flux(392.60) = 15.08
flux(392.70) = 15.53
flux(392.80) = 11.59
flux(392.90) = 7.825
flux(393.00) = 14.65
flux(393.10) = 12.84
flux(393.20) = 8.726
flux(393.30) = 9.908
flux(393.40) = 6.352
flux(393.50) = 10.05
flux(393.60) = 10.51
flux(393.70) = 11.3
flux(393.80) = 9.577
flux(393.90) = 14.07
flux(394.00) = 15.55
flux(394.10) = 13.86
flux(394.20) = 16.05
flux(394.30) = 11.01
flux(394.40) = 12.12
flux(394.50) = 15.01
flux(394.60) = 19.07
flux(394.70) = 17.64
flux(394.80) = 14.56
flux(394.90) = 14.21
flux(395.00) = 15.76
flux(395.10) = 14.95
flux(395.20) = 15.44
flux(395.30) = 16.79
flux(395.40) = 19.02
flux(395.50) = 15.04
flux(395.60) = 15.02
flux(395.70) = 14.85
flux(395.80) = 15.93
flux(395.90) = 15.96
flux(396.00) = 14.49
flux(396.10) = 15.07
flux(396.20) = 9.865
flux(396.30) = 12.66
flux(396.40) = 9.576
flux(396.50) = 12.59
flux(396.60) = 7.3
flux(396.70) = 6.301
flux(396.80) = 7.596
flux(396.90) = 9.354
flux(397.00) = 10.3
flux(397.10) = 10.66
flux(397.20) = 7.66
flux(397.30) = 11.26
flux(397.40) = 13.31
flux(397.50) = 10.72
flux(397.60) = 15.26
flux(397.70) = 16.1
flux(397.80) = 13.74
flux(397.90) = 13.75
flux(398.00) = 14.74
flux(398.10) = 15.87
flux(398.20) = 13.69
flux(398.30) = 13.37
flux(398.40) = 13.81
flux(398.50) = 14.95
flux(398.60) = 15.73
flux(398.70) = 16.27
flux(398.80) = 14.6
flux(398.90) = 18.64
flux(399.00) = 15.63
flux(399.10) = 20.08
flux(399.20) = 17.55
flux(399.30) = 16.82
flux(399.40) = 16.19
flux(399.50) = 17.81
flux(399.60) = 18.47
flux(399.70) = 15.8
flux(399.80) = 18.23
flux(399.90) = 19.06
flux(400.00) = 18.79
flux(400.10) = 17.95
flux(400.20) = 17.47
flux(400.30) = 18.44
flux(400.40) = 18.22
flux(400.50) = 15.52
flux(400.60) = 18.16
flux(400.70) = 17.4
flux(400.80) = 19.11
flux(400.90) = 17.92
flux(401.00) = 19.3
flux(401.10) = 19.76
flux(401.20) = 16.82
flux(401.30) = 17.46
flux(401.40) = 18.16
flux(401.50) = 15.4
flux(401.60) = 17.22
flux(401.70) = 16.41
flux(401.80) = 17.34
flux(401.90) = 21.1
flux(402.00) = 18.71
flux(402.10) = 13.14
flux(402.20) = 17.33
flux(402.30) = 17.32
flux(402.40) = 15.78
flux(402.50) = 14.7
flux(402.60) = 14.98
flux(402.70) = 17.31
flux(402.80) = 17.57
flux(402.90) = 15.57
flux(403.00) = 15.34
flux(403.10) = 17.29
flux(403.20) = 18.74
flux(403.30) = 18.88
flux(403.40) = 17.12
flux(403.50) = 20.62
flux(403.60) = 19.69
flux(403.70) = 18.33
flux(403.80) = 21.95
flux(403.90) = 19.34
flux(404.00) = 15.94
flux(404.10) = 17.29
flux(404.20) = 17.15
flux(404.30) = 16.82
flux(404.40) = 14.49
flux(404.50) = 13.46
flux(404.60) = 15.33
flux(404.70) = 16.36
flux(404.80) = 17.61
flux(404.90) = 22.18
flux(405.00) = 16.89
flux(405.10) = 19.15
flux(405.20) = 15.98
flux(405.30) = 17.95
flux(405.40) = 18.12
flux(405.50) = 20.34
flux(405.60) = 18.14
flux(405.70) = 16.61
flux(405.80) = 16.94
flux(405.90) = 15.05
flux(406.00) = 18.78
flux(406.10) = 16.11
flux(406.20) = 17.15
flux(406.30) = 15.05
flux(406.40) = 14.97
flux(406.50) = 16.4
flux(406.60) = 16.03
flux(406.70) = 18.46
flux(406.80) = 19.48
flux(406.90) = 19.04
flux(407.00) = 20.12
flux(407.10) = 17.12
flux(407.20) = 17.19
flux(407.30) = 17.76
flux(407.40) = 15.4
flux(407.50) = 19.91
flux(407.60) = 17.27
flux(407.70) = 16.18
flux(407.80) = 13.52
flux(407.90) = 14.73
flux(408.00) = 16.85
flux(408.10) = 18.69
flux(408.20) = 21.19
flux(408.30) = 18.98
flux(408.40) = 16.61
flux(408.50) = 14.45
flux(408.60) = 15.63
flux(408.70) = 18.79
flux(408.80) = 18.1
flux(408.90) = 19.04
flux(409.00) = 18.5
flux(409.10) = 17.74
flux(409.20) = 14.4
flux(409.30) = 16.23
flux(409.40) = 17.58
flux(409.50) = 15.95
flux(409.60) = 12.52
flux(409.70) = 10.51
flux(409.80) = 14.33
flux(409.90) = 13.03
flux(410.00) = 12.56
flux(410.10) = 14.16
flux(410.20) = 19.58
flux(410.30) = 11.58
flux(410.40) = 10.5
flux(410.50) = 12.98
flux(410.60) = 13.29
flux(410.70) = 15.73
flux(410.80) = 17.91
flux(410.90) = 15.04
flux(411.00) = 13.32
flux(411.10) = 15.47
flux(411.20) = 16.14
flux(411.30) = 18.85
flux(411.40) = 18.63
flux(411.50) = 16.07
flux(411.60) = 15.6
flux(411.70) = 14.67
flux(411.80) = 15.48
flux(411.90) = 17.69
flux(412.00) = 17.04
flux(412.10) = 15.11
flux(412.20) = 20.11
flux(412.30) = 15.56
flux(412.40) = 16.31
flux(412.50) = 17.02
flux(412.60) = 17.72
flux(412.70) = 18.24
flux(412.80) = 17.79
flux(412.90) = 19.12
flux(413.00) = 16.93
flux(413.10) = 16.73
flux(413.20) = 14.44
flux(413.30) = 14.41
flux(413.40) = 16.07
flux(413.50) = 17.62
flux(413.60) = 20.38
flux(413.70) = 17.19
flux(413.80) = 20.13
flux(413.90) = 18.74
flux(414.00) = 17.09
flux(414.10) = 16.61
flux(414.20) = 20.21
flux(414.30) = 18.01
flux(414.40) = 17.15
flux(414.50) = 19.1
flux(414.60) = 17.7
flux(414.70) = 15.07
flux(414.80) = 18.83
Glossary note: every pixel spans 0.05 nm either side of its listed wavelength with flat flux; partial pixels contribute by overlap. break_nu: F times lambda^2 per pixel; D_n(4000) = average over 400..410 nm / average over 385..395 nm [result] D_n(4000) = 1.28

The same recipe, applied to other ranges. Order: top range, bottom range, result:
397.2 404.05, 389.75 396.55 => 1.21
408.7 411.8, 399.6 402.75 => 0.92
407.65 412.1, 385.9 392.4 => 1.18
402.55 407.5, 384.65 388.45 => 1.26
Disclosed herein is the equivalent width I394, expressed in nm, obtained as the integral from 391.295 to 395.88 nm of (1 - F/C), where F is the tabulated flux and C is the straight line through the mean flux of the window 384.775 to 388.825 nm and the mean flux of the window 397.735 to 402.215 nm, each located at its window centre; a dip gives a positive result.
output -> 0.45 nm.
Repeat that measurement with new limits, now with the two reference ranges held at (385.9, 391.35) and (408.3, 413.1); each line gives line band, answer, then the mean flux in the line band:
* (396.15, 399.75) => 0.39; 13.6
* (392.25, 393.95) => 0.32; 12.1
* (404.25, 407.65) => -0.35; 17.3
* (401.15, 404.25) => -0.39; 17.4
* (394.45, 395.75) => -0.08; 16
